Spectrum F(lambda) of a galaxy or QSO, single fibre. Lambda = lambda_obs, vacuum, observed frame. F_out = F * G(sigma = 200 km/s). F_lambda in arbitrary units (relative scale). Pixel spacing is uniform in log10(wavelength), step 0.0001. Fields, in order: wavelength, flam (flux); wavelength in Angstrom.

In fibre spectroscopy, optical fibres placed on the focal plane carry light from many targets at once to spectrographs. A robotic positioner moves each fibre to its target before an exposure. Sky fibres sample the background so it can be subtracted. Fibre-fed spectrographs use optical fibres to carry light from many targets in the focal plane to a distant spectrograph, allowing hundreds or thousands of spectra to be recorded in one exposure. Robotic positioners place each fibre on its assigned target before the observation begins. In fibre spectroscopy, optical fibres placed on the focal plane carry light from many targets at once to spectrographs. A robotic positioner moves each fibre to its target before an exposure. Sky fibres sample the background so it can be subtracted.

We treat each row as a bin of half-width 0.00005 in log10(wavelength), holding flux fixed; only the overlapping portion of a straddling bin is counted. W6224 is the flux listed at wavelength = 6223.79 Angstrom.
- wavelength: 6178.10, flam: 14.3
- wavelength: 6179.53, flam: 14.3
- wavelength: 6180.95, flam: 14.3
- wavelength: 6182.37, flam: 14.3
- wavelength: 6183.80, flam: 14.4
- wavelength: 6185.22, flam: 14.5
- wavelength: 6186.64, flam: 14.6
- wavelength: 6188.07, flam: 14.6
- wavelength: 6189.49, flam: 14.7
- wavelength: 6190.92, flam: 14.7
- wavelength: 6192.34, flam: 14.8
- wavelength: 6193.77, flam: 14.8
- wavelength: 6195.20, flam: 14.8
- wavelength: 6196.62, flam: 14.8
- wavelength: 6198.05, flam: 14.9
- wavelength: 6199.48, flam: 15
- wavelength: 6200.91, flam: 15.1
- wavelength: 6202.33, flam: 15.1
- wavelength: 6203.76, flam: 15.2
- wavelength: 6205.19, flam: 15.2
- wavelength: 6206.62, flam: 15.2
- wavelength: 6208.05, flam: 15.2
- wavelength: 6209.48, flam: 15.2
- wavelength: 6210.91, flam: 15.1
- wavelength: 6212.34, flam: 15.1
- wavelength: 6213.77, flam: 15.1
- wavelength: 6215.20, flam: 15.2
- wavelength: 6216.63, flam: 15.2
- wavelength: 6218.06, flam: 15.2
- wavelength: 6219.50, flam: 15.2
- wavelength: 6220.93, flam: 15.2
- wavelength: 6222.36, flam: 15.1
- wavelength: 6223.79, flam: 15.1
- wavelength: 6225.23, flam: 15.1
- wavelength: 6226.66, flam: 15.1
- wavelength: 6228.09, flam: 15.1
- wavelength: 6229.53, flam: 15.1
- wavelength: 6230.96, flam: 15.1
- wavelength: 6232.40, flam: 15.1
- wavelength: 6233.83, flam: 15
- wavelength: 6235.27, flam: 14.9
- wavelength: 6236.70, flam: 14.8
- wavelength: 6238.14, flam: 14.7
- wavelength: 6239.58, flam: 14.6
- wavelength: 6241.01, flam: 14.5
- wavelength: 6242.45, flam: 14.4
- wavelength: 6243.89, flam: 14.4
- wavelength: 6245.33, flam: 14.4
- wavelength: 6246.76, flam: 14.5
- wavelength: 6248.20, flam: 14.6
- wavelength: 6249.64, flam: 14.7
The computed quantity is 15.1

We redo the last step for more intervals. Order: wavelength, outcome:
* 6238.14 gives 14.7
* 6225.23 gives 15.1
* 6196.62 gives 14.8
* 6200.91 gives 15.1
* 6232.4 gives 15.1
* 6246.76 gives 14.5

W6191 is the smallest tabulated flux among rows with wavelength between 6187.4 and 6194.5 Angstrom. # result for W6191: 14.6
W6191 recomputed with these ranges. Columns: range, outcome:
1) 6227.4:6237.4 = 14.8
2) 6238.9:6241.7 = 14.5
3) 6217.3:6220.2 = 15.2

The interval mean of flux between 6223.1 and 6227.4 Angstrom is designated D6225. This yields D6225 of 15.1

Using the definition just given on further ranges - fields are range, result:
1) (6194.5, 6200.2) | 14.9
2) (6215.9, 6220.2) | 15.2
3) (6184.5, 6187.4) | 14.6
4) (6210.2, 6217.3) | 15.1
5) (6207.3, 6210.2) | 15.2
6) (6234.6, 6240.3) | 14.8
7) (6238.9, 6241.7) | 14.6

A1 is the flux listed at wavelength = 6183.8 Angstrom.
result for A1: 14.4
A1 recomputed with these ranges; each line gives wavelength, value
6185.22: 14.5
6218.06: 15.2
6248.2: 14.6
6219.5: 15.2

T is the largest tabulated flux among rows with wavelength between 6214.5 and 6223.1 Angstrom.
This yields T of 15.2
